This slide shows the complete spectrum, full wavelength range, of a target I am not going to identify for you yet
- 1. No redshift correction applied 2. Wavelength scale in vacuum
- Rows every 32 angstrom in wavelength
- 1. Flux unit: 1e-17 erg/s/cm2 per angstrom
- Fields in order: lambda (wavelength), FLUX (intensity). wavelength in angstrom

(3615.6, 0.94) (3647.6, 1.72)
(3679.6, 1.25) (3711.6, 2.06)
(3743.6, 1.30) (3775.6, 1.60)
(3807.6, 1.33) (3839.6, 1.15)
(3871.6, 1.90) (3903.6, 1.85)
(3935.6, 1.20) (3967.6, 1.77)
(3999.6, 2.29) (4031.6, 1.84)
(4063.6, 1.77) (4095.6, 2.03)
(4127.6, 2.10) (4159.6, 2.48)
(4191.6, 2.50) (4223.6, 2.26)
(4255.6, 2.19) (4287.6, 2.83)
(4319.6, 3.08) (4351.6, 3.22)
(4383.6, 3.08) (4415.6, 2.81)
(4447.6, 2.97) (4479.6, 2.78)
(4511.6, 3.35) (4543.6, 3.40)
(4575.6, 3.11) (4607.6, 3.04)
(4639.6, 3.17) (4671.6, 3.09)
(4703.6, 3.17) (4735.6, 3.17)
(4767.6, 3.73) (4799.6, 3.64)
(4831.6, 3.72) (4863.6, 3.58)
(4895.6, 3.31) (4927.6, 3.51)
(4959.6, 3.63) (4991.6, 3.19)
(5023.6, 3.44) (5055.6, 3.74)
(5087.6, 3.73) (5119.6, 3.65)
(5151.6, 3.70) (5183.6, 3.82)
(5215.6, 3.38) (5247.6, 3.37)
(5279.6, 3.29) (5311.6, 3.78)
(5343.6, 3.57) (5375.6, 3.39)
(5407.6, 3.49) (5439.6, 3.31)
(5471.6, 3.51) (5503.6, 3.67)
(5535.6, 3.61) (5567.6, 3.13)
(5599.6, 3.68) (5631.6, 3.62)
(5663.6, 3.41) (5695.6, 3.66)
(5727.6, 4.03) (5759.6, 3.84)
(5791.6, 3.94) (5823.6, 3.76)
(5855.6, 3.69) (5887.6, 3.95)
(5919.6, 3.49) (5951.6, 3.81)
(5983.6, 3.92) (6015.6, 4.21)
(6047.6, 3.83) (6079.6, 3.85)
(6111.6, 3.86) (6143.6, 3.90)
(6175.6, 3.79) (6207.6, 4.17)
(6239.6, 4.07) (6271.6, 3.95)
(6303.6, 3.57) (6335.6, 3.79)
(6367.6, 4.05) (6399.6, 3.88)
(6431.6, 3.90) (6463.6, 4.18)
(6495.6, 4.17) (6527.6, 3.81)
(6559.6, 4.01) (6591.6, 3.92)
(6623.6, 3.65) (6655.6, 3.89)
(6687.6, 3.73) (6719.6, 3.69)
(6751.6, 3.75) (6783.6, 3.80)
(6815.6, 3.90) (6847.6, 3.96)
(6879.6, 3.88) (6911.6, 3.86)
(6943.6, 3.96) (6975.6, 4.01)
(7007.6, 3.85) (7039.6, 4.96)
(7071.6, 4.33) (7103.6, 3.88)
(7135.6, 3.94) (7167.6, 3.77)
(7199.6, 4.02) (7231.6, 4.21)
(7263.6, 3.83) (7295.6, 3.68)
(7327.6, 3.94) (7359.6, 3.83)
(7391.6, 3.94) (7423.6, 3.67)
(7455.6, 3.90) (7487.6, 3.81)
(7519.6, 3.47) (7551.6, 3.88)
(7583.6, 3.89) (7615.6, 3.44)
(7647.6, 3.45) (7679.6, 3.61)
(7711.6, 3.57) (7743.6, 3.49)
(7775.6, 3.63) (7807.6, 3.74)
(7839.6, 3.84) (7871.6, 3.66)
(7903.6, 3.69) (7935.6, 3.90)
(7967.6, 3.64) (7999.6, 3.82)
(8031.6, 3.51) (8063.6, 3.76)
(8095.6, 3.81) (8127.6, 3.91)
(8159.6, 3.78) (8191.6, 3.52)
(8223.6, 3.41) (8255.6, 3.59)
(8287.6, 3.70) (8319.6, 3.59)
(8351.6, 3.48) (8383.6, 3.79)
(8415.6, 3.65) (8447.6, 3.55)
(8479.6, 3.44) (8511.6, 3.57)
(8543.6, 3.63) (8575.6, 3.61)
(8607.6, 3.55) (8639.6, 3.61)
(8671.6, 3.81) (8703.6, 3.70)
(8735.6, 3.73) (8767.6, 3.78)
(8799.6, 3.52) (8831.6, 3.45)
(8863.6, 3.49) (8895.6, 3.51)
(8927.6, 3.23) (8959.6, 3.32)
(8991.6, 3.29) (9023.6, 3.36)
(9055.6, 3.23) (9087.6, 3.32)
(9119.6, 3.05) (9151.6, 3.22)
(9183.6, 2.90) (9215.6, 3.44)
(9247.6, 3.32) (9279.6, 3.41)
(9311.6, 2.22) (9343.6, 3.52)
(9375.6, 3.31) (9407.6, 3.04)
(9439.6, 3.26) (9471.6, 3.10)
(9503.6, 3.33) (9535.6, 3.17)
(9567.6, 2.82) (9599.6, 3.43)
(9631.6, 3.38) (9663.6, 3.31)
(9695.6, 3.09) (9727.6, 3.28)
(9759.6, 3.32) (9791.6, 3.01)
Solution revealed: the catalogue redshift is 0.07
